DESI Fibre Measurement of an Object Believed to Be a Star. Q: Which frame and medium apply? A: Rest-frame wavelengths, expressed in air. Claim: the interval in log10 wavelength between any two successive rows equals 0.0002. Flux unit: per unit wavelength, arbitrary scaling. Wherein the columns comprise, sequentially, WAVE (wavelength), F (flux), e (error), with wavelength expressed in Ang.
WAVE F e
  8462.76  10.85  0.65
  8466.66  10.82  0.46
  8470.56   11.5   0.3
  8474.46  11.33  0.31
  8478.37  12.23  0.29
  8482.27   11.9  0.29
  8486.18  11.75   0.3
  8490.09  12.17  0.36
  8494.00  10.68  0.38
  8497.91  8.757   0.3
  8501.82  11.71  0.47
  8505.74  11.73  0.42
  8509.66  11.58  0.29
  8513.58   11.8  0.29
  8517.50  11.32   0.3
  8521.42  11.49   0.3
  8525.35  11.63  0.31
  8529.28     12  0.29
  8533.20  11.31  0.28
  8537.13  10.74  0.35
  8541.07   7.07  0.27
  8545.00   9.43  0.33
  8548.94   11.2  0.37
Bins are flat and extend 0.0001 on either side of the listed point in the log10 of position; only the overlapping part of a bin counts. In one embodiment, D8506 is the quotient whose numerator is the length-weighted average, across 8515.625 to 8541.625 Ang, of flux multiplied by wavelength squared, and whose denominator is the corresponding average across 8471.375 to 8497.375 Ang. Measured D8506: 0.97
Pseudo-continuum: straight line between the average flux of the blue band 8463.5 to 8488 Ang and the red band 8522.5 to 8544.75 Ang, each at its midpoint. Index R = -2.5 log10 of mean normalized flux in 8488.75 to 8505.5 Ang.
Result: 0.028 mag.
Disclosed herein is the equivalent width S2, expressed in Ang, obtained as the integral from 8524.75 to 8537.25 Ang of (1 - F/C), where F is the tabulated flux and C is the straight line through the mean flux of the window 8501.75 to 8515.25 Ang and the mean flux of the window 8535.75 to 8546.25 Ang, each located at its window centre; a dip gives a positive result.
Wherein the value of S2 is -2.17 Ang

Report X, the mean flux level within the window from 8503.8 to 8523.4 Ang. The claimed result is 11.6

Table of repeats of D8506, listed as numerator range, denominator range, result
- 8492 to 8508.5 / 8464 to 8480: 0.95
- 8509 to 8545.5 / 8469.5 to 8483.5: 0.94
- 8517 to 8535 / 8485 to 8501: 1.07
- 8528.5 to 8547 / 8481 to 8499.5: 0.91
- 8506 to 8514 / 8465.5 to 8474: 1.05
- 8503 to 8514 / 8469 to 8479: 1.01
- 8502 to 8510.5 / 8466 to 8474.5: 1.05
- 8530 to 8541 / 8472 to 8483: 0.90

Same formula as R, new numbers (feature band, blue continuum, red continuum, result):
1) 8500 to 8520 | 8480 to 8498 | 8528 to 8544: -0.080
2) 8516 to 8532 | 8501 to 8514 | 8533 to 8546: -0.109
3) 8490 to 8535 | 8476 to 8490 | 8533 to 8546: -0.072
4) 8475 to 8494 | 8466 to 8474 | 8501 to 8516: -0.038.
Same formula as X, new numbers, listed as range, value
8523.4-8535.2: 11.7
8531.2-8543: 9.72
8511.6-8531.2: 11.6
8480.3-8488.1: 11.8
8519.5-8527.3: 11.6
